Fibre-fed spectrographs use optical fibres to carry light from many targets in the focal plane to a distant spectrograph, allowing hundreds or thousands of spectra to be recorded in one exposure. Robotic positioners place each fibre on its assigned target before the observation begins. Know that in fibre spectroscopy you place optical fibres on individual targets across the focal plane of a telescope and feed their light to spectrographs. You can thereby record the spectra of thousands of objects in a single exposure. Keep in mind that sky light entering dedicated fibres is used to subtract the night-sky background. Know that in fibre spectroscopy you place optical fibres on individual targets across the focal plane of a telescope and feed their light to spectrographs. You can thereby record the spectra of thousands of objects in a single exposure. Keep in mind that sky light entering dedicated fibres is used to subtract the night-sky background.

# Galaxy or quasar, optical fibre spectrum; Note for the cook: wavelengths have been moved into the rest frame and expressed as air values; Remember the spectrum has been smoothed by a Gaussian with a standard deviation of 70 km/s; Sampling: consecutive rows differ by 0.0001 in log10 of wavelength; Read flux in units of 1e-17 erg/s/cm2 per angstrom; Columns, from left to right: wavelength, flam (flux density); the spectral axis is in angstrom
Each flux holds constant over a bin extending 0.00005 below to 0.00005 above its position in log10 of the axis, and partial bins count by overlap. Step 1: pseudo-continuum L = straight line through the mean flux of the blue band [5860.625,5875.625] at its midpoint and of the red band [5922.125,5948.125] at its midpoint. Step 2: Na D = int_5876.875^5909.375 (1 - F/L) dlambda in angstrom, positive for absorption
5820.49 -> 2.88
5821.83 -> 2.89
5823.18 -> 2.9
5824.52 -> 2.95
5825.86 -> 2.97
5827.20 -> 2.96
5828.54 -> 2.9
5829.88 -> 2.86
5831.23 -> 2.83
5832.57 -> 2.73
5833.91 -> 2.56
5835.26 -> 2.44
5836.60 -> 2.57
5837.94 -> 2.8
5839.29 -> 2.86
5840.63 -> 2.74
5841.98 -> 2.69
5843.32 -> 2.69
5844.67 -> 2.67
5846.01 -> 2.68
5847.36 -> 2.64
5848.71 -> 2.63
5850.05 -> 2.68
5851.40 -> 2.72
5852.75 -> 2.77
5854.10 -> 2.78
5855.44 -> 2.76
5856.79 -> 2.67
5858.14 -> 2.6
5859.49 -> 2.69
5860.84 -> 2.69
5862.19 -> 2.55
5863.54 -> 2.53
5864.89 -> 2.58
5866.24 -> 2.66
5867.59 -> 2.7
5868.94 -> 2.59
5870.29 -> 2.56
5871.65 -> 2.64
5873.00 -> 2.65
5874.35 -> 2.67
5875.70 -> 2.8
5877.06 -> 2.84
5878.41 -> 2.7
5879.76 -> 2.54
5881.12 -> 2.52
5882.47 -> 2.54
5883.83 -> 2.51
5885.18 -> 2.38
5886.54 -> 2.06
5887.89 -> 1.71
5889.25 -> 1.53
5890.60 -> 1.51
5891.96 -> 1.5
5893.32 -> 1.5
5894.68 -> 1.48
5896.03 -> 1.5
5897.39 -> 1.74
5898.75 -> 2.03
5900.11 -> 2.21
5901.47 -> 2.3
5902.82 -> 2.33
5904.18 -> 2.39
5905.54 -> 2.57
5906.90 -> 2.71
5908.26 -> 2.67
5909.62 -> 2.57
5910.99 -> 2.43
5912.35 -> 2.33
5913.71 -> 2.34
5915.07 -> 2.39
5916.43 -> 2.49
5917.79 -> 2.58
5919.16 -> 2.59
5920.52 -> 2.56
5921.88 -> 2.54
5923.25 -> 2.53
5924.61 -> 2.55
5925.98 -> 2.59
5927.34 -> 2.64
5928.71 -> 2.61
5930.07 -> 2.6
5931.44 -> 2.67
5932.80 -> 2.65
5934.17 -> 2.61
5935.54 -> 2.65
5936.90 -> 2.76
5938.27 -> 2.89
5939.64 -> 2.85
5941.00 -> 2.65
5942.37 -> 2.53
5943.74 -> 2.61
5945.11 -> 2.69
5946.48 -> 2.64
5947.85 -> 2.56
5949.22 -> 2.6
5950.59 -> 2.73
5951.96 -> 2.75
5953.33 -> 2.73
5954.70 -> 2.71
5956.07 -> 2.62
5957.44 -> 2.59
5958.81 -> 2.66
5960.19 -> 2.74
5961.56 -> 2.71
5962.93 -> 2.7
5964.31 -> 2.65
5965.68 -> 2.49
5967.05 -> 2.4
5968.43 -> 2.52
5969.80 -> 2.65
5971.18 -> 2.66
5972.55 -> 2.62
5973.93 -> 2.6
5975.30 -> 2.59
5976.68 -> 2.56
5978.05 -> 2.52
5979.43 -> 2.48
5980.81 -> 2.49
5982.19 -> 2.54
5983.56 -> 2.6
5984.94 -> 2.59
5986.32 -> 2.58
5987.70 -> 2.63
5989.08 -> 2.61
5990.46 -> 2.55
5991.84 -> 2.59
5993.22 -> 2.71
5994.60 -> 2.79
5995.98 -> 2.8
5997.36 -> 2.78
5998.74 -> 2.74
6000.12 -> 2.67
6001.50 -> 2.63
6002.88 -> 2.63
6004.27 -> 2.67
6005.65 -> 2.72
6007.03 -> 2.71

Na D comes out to 5.94 angstrom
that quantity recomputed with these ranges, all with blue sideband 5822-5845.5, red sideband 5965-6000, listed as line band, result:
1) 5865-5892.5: 3.38 angstrom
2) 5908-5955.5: 0.96 angstrom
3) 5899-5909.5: 0.98 angstrom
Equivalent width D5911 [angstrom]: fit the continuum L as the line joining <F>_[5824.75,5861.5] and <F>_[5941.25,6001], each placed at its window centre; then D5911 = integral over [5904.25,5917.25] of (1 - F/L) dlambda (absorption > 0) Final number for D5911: 0.9 angstrom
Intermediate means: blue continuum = 2.73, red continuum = 2.63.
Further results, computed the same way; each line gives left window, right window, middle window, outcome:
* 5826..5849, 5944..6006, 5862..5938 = 8.0 angstrom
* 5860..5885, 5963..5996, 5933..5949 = -0.4 angstrom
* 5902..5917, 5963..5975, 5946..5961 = -0.7 angstrom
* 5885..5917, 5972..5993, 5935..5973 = -3.9 angstrom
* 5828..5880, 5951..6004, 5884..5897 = 4.6 angstrom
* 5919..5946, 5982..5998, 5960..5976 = 0.2 angstrom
